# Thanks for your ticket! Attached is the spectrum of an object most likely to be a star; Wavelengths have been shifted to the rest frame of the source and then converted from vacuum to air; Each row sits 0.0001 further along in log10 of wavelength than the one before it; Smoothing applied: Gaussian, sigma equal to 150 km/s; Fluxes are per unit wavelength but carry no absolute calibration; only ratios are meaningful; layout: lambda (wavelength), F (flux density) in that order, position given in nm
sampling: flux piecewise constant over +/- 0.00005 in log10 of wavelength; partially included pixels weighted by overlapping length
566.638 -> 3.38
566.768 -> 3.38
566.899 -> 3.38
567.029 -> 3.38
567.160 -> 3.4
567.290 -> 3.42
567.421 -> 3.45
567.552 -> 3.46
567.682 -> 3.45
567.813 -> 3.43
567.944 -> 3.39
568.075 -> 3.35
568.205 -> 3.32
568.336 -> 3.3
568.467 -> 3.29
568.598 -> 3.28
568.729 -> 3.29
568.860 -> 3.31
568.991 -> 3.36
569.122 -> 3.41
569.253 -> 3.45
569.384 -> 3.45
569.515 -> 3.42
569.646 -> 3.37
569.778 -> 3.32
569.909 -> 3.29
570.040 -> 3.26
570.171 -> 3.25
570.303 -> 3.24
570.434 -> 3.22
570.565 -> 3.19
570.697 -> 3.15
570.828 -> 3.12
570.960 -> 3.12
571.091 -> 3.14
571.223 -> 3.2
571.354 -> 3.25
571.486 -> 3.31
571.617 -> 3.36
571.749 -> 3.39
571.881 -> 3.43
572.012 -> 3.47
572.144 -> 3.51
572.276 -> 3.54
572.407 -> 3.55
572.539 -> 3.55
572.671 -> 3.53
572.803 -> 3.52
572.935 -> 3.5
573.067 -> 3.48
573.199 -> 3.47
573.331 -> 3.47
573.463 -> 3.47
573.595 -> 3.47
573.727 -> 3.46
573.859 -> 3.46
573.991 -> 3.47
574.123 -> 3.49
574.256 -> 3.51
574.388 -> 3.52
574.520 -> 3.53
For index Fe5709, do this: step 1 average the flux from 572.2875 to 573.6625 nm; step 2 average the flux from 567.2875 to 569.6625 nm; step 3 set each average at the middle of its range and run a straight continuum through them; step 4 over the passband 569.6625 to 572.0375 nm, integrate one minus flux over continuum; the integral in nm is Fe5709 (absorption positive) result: 0.13 nm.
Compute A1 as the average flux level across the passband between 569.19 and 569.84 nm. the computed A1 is 3.4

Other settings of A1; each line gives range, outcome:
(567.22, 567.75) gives 3.45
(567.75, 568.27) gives 3.37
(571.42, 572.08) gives 3.39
